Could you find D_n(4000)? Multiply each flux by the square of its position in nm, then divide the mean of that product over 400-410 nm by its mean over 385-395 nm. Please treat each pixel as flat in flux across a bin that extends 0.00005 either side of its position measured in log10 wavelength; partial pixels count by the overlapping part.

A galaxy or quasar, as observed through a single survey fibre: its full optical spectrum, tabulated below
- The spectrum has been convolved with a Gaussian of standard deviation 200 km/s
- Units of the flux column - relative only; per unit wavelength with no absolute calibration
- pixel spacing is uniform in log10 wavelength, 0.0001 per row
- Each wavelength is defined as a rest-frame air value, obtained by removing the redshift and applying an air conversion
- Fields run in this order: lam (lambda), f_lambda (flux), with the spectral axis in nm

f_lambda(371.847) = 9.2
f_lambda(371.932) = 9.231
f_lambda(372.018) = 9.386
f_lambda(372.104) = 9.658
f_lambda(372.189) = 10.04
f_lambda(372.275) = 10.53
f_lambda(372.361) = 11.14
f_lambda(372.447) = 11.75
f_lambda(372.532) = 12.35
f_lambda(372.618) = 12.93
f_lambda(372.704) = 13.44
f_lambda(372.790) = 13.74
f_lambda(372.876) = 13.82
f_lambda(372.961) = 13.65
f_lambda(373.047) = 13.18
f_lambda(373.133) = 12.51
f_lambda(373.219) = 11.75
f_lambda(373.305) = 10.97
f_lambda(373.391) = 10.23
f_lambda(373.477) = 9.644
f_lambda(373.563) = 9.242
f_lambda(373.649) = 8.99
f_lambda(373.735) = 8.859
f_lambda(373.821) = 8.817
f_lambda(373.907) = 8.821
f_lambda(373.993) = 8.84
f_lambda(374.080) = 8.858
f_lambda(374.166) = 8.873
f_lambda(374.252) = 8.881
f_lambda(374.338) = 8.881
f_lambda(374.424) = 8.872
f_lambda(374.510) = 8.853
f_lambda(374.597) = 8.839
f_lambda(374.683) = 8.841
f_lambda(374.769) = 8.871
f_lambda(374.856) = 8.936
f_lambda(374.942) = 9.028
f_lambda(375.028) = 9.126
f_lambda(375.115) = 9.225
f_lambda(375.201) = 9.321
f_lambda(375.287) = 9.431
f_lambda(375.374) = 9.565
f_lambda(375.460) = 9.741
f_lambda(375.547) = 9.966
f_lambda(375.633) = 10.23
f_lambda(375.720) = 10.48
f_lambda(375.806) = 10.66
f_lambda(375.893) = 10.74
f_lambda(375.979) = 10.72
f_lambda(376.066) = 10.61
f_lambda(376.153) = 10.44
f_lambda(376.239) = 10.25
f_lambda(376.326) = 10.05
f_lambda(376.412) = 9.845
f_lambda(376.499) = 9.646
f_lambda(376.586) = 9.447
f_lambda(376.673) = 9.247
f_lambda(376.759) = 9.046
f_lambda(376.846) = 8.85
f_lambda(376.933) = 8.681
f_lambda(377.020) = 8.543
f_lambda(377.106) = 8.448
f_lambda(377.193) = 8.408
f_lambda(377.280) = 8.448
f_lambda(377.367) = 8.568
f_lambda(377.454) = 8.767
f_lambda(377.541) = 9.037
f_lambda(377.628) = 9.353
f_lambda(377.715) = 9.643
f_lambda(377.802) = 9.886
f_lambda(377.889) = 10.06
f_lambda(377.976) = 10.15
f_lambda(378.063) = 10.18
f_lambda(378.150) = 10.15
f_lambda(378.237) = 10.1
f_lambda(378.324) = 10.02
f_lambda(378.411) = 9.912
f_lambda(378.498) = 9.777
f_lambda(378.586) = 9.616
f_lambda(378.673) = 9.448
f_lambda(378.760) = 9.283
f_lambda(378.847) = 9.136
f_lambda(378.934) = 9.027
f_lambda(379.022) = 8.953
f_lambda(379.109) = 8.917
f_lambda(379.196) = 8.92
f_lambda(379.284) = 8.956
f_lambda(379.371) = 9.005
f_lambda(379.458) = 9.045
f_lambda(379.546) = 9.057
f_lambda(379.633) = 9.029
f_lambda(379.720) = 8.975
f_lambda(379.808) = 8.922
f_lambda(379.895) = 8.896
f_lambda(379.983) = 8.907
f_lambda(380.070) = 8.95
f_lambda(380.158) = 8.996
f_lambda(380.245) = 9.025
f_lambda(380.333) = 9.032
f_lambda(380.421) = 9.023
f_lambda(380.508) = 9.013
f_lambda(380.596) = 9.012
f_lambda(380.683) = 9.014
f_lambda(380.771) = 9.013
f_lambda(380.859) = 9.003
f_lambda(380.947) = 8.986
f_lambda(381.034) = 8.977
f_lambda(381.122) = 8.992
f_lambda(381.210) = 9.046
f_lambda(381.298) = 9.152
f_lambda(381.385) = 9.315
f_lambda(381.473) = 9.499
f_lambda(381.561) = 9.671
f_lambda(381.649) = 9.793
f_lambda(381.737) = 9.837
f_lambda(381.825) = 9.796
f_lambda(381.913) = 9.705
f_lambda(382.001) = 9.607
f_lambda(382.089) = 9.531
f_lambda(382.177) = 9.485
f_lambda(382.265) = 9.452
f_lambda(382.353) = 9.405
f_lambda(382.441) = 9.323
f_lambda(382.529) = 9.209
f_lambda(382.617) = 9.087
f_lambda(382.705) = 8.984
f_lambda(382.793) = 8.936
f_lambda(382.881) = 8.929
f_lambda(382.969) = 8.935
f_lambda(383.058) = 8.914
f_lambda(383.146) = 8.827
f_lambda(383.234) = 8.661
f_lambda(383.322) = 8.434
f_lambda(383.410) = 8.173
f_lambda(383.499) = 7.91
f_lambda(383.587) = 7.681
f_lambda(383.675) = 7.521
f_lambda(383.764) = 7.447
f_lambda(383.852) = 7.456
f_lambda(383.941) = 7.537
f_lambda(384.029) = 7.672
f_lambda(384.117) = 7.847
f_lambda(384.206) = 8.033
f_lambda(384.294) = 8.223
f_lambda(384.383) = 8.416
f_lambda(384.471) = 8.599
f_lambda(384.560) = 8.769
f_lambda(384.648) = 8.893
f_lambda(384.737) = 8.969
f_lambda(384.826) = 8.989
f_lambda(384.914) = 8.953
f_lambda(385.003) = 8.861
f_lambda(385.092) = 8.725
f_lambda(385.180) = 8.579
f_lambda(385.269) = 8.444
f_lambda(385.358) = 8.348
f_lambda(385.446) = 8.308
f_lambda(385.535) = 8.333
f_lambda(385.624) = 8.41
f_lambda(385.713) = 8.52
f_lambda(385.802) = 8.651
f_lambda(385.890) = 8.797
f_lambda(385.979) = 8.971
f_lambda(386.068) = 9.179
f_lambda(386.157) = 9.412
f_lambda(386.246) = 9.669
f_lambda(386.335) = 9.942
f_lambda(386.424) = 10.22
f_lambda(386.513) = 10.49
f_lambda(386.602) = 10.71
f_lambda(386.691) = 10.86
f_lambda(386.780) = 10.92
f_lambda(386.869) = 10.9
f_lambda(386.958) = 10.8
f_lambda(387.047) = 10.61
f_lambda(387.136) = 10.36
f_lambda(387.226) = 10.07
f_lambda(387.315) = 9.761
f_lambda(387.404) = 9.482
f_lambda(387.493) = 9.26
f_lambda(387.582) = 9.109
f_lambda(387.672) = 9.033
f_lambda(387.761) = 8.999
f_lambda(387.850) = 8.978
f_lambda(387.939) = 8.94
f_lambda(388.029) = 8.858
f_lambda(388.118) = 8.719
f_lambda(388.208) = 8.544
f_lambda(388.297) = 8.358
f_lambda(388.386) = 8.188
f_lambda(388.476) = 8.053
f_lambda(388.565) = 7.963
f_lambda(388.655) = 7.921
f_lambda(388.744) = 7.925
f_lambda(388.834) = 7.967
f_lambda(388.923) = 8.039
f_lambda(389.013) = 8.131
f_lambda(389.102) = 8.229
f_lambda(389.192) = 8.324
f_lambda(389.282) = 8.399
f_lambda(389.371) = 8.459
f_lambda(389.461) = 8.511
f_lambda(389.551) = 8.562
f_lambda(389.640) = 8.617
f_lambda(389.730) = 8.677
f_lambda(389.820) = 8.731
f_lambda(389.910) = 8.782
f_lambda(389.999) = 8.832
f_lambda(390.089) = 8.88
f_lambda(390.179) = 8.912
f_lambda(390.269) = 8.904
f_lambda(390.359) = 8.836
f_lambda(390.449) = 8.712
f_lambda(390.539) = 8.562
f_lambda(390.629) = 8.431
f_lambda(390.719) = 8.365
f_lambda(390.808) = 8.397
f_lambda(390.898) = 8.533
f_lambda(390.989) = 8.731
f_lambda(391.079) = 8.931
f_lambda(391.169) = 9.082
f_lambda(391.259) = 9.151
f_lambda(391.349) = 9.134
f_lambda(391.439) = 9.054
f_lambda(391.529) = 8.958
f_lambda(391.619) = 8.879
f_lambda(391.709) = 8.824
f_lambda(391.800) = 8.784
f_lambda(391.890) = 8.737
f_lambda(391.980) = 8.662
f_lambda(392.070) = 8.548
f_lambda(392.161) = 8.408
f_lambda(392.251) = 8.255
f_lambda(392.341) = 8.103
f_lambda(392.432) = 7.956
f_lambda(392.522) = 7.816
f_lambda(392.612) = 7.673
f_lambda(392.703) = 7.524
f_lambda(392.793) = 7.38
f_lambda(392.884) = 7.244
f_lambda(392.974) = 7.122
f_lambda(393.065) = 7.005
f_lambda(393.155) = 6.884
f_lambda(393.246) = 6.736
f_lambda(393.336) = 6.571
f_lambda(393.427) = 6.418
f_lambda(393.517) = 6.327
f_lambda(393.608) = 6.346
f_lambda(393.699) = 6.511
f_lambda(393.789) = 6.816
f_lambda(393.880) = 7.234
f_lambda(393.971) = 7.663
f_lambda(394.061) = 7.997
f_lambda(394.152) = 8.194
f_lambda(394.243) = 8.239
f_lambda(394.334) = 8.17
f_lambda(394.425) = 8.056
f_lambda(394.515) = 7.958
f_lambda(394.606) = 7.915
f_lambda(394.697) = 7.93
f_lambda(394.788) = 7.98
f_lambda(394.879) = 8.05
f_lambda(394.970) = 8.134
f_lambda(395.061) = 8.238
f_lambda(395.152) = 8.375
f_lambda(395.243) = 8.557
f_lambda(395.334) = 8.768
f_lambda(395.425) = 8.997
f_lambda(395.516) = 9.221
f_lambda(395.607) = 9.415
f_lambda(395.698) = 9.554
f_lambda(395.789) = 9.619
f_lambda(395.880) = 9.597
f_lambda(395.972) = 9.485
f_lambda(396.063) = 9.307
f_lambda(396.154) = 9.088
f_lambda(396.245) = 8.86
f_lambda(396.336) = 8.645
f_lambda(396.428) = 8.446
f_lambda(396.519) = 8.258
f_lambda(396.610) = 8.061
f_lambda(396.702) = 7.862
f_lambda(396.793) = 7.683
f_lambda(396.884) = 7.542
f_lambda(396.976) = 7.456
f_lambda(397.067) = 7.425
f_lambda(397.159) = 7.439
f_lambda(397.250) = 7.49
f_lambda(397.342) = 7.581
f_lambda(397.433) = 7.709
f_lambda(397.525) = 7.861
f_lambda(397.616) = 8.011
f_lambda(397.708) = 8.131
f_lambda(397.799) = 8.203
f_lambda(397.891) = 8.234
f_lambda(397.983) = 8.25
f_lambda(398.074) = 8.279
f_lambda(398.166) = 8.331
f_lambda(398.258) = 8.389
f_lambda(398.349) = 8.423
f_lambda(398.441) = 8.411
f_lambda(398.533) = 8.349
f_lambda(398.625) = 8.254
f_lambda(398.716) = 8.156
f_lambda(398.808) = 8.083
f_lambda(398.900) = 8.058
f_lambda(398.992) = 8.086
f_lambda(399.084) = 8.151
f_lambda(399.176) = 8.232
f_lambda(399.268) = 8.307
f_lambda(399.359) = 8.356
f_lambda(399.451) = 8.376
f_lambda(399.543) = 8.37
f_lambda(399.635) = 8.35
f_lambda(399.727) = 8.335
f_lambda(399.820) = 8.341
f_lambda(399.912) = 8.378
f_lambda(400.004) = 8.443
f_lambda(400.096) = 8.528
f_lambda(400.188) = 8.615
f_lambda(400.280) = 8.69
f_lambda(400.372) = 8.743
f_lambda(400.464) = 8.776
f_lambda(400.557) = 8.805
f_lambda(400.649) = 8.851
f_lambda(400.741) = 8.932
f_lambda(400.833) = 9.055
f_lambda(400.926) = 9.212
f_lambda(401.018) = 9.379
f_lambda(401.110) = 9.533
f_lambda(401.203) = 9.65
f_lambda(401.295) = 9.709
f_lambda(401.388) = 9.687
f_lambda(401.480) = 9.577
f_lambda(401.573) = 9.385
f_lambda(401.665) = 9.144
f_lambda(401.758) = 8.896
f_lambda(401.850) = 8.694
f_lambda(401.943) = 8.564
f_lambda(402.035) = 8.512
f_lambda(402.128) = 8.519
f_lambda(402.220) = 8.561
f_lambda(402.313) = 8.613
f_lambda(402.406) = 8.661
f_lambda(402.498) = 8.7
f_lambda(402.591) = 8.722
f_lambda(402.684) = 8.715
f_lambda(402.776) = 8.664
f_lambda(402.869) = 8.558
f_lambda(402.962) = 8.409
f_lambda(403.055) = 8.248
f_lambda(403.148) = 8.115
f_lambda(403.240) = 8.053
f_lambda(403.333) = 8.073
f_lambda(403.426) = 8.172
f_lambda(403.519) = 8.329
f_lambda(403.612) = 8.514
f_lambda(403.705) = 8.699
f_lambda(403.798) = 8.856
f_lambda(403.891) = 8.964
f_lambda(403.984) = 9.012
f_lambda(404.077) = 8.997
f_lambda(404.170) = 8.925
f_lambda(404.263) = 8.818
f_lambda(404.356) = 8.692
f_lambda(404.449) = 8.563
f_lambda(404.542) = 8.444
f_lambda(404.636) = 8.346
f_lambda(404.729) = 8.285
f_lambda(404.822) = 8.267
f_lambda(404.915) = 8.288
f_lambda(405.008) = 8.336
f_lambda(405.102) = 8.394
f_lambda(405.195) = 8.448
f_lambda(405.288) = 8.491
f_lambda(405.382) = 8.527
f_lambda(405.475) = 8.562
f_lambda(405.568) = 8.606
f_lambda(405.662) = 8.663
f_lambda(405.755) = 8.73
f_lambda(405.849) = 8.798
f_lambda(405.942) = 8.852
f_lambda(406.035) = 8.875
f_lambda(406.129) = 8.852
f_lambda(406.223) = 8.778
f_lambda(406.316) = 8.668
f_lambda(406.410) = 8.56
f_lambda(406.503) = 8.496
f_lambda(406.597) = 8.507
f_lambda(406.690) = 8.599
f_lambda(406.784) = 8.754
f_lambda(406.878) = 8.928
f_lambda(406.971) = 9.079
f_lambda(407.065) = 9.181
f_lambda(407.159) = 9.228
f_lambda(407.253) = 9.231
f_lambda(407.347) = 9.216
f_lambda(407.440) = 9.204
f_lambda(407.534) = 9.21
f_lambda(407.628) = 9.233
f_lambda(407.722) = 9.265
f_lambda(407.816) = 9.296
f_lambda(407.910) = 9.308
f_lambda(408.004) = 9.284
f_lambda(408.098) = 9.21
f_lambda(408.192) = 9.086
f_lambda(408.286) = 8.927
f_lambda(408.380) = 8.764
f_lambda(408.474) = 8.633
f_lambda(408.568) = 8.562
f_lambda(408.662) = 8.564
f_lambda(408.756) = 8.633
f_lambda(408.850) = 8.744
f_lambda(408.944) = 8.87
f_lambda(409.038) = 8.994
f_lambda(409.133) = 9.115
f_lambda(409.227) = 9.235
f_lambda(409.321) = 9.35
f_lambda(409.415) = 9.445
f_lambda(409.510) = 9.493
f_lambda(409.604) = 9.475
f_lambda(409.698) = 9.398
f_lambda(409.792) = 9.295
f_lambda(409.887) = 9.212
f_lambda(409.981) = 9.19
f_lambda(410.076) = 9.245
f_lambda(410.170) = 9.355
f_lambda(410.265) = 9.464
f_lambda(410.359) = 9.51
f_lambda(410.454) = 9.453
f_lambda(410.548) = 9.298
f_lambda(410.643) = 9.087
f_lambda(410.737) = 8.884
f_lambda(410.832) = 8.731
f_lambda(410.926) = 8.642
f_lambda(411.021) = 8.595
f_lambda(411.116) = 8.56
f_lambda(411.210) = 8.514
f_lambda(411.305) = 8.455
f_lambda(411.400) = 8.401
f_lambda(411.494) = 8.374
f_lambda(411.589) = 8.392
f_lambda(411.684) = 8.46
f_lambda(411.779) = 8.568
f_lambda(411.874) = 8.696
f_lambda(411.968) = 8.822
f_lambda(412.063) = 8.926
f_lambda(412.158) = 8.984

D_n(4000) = 1.12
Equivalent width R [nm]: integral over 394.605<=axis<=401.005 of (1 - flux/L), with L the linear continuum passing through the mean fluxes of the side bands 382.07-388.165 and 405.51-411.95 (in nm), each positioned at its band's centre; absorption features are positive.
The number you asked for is 0.40 nm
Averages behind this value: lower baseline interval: 9.01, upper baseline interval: 8.94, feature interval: 8.41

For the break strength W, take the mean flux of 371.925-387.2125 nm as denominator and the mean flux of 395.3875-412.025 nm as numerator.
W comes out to 0.92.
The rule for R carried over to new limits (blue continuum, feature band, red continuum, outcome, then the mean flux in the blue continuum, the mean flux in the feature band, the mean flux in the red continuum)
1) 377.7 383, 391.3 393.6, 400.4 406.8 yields 0.29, 9.31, 7.86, 8.72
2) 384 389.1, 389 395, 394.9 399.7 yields 0.38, 8.99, 8.13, 8.35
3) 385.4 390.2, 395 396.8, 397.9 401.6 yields -0.01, 9.04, 8.82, 8.64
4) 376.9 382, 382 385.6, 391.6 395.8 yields 0.10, 9.23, 8.58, 7.93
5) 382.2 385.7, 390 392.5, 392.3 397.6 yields -0.17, 8.52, 8.69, 7.94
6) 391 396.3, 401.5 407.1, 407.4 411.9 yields 0.06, 8.19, 8.63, 8.99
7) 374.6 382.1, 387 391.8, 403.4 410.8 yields 0.22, 9.37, 8.77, 8.9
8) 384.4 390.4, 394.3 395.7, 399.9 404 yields 0.07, 8.98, 8.43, 8.78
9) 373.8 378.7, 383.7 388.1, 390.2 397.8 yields -0.17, 9.44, 9.08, 8.17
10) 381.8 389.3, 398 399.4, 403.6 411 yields 0.10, 8.9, 8.26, 8.91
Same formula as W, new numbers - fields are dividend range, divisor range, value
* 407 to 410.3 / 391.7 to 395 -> 1.19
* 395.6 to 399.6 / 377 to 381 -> 0.90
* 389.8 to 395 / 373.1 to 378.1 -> 0.85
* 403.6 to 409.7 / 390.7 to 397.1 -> 1.08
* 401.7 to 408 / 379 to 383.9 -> 0.97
